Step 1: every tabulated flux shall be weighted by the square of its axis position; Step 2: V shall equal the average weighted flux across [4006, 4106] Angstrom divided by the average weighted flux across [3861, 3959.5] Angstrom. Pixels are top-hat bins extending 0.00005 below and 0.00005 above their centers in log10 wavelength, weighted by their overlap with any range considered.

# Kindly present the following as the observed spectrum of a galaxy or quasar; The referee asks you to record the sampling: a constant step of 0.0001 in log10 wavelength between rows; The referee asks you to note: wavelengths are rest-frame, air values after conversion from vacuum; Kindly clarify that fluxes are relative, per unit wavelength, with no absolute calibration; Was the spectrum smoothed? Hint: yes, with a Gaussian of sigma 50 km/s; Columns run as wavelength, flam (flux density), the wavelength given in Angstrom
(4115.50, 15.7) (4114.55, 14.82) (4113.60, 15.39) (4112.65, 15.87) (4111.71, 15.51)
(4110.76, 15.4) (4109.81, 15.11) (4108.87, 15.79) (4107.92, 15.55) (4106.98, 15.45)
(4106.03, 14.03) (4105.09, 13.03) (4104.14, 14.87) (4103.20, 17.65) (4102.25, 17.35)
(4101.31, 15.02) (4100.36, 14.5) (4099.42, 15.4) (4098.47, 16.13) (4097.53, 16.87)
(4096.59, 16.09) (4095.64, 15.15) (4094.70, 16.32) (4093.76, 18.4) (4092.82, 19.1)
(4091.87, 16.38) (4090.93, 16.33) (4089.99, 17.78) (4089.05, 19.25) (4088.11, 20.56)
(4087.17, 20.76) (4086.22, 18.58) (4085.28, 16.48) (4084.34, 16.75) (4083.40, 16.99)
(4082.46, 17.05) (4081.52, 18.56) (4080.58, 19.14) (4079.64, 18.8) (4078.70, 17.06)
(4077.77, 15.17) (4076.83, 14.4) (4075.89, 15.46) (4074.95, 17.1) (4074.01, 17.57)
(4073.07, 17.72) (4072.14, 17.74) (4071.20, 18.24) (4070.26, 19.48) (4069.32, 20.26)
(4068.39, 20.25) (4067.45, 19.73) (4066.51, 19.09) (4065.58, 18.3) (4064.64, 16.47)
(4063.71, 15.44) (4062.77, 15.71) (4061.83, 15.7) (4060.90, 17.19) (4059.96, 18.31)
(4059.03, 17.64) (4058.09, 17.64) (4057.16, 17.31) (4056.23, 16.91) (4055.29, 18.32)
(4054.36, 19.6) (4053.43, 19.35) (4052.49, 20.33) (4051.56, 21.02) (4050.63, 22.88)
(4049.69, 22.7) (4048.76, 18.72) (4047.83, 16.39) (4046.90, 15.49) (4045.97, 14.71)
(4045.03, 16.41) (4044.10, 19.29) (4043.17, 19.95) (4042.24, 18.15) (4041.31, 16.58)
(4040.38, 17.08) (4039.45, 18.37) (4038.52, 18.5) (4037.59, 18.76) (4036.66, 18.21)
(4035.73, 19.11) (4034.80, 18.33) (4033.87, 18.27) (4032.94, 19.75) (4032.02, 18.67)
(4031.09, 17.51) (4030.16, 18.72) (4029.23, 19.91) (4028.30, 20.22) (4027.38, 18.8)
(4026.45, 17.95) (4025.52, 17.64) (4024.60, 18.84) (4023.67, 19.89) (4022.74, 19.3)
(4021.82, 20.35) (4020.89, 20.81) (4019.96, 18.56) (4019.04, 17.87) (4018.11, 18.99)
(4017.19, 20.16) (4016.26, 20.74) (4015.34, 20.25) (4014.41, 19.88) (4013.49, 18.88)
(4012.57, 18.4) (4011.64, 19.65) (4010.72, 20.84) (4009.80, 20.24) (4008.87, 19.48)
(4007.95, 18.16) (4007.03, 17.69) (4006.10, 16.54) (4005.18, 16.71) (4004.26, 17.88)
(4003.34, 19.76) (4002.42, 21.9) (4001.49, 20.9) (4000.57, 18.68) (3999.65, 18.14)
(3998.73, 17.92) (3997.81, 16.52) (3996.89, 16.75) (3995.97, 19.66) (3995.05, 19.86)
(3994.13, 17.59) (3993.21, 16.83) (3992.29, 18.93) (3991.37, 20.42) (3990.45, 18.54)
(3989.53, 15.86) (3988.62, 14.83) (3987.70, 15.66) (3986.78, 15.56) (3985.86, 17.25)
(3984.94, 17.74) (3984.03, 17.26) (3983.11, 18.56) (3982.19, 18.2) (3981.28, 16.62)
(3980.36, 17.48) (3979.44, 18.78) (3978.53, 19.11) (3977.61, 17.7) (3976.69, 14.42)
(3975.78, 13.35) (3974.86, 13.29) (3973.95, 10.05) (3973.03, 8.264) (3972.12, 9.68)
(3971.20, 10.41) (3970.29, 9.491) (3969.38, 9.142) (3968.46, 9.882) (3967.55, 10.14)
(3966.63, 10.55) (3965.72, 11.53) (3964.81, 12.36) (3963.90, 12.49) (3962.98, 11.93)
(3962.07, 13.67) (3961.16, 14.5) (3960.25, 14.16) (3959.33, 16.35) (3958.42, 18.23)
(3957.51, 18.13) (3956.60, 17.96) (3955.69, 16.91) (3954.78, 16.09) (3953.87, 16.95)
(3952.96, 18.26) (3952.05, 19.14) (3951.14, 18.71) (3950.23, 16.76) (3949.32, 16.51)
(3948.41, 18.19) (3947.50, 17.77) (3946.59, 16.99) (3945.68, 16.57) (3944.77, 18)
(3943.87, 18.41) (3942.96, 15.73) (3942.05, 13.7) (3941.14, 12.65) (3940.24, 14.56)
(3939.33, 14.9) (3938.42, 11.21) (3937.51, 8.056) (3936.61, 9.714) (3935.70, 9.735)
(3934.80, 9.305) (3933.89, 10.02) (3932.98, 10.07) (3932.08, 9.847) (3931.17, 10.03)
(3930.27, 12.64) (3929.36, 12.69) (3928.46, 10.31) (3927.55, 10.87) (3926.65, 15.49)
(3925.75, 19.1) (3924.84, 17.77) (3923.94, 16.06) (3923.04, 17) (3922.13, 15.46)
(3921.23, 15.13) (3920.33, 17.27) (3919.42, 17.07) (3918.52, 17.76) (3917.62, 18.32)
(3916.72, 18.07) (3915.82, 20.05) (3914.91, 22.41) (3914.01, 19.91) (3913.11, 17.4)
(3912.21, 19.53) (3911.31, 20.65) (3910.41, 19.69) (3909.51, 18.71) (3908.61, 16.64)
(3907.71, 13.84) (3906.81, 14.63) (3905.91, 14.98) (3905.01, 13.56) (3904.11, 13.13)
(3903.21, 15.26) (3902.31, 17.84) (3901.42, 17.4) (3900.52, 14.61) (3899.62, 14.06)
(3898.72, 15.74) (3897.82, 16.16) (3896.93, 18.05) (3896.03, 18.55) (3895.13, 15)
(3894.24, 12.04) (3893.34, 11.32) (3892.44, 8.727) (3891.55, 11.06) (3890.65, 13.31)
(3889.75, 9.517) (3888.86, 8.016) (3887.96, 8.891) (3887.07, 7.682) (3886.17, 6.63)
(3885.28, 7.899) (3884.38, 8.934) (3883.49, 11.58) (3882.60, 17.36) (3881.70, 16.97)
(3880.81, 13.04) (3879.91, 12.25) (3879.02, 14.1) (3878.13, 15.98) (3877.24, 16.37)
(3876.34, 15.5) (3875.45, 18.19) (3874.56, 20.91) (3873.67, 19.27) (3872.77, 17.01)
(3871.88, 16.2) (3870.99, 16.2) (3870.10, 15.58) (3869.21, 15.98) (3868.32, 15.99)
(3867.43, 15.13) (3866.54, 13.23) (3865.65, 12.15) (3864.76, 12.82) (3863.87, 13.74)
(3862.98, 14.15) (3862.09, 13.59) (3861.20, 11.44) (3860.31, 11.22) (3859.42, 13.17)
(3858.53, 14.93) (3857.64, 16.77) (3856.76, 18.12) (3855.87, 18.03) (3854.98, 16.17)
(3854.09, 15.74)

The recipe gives 1.3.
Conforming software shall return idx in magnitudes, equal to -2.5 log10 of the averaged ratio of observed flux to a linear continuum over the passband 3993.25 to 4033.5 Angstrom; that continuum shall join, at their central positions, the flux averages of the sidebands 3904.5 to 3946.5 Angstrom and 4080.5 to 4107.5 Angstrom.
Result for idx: -0.18 mag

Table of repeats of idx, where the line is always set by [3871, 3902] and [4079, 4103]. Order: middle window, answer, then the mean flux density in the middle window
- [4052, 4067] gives -0.06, 17.7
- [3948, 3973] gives 0.06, 14.3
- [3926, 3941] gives 0.28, 11.4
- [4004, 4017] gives -0.19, 19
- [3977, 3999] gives -0.13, 17.6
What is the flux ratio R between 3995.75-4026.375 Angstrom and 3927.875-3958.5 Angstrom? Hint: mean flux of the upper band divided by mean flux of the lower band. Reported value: 1.3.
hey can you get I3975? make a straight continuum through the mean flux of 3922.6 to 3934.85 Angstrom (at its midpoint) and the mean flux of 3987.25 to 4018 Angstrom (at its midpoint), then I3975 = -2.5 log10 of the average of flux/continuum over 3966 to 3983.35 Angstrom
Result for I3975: 0.237 mag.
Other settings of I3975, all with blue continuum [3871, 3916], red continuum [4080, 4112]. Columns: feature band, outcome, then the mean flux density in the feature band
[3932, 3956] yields 0.05 mag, 14.7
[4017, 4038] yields -0.18 mag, 19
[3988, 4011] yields -0.16 mag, 18.4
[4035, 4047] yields -0.10 mag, 17.8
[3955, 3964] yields 0.00 mag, 15.6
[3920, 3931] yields 0.03 mag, 14.8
